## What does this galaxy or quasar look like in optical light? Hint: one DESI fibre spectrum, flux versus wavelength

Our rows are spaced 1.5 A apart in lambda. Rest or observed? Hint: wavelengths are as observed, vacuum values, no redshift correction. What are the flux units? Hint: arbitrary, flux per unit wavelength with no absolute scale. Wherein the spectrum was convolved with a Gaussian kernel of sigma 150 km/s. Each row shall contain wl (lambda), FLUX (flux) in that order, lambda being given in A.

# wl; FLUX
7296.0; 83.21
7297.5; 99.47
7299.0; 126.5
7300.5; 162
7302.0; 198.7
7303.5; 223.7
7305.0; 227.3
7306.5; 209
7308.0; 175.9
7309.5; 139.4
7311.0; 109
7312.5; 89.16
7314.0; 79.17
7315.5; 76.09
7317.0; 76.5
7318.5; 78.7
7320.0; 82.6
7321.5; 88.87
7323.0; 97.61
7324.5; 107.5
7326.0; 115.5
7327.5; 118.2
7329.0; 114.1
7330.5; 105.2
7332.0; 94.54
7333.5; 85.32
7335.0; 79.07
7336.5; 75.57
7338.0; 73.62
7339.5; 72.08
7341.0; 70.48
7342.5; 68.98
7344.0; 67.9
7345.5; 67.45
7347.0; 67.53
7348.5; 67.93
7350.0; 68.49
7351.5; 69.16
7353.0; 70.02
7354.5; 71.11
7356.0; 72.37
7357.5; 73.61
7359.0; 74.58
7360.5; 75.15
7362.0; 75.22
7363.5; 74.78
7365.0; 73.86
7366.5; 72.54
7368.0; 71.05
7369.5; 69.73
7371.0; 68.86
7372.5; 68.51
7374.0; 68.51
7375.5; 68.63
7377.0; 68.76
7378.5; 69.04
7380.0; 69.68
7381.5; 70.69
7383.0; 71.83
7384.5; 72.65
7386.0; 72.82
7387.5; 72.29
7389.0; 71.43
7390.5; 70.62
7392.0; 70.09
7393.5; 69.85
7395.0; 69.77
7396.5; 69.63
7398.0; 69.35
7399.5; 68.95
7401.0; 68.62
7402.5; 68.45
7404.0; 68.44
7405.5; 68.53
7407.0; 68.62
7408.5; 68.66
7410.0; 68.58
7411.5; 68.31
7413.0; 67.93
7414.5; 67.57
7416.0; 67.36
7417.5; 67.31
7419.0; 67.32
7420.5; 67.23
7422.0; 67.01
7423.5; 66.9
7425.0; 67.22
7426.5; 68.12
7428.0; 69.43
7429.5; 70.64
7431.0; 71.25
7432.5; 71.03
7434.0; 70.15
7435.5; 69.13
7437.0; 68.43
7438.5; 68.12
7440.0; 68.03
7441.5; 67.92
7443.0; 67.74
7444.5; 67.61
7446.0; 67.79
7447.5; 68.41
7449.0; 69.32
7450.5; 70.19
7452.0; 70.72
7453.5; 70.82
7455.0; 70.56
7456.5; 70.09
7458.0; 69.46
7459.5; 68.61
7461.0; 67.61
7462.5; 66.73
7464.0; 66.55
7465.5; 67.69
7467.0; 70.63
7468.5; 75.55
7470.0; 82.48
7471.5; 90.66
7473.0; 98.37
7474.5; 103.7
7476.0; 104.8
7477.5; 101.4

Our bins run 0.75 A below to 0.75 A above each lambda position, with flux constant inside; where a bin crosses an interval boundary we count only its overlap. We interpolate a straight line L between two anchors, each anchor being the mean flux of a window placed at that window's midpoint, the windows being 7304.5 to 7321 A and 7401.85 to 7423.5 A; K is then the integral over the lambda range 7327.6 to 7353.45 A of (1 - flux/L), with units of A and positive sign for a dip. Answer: 6.7 A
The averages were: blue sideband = 120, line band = 78.6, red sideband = 67.9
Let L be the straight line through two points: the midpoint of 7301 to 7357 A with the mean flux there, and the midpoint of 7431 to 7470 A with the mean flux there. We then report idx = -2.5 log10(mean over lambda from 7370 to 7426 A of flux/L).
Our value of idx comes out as 0.20 mag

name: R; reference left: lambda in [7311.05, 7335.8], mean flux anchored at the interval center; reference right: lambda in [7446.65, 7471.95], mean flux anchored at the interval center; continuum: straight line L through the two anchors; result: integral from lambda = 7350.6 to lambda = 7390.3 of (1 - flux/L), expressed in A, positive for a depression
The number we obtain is 6.6 A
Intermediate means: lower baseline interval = 93.4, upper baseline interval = 71.3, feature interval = 71.4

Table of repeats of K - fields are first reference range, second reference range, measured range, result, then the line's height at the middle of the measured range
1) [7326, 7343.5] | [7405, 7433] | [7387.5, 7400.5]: 0.7 A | 74.2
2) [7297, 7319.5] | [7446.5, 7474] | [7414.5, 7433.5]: 4.3 A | 88.7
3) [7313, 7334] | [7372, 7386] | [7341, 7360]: 2.8 A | 82.5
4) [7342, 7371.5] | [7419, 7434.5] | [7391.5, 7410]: 0.2 A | 69.6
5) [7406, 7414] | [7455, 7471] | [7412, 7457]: 0.5 A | 69.5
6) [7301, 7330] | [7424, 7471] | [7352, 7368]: 5.1 A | 108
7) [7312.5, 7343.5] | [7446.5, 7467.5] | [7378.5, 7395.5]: 1.8 A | 79.3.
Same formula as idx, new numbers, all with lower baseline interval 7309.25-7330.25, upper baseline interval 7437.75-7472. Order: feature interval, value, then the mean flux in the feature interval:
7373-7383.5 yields 0.226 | 69.5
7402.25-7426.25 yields 0.158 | 67.8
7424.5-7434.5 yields 0.085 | 69.7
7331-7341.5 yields 0.182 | 79.5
